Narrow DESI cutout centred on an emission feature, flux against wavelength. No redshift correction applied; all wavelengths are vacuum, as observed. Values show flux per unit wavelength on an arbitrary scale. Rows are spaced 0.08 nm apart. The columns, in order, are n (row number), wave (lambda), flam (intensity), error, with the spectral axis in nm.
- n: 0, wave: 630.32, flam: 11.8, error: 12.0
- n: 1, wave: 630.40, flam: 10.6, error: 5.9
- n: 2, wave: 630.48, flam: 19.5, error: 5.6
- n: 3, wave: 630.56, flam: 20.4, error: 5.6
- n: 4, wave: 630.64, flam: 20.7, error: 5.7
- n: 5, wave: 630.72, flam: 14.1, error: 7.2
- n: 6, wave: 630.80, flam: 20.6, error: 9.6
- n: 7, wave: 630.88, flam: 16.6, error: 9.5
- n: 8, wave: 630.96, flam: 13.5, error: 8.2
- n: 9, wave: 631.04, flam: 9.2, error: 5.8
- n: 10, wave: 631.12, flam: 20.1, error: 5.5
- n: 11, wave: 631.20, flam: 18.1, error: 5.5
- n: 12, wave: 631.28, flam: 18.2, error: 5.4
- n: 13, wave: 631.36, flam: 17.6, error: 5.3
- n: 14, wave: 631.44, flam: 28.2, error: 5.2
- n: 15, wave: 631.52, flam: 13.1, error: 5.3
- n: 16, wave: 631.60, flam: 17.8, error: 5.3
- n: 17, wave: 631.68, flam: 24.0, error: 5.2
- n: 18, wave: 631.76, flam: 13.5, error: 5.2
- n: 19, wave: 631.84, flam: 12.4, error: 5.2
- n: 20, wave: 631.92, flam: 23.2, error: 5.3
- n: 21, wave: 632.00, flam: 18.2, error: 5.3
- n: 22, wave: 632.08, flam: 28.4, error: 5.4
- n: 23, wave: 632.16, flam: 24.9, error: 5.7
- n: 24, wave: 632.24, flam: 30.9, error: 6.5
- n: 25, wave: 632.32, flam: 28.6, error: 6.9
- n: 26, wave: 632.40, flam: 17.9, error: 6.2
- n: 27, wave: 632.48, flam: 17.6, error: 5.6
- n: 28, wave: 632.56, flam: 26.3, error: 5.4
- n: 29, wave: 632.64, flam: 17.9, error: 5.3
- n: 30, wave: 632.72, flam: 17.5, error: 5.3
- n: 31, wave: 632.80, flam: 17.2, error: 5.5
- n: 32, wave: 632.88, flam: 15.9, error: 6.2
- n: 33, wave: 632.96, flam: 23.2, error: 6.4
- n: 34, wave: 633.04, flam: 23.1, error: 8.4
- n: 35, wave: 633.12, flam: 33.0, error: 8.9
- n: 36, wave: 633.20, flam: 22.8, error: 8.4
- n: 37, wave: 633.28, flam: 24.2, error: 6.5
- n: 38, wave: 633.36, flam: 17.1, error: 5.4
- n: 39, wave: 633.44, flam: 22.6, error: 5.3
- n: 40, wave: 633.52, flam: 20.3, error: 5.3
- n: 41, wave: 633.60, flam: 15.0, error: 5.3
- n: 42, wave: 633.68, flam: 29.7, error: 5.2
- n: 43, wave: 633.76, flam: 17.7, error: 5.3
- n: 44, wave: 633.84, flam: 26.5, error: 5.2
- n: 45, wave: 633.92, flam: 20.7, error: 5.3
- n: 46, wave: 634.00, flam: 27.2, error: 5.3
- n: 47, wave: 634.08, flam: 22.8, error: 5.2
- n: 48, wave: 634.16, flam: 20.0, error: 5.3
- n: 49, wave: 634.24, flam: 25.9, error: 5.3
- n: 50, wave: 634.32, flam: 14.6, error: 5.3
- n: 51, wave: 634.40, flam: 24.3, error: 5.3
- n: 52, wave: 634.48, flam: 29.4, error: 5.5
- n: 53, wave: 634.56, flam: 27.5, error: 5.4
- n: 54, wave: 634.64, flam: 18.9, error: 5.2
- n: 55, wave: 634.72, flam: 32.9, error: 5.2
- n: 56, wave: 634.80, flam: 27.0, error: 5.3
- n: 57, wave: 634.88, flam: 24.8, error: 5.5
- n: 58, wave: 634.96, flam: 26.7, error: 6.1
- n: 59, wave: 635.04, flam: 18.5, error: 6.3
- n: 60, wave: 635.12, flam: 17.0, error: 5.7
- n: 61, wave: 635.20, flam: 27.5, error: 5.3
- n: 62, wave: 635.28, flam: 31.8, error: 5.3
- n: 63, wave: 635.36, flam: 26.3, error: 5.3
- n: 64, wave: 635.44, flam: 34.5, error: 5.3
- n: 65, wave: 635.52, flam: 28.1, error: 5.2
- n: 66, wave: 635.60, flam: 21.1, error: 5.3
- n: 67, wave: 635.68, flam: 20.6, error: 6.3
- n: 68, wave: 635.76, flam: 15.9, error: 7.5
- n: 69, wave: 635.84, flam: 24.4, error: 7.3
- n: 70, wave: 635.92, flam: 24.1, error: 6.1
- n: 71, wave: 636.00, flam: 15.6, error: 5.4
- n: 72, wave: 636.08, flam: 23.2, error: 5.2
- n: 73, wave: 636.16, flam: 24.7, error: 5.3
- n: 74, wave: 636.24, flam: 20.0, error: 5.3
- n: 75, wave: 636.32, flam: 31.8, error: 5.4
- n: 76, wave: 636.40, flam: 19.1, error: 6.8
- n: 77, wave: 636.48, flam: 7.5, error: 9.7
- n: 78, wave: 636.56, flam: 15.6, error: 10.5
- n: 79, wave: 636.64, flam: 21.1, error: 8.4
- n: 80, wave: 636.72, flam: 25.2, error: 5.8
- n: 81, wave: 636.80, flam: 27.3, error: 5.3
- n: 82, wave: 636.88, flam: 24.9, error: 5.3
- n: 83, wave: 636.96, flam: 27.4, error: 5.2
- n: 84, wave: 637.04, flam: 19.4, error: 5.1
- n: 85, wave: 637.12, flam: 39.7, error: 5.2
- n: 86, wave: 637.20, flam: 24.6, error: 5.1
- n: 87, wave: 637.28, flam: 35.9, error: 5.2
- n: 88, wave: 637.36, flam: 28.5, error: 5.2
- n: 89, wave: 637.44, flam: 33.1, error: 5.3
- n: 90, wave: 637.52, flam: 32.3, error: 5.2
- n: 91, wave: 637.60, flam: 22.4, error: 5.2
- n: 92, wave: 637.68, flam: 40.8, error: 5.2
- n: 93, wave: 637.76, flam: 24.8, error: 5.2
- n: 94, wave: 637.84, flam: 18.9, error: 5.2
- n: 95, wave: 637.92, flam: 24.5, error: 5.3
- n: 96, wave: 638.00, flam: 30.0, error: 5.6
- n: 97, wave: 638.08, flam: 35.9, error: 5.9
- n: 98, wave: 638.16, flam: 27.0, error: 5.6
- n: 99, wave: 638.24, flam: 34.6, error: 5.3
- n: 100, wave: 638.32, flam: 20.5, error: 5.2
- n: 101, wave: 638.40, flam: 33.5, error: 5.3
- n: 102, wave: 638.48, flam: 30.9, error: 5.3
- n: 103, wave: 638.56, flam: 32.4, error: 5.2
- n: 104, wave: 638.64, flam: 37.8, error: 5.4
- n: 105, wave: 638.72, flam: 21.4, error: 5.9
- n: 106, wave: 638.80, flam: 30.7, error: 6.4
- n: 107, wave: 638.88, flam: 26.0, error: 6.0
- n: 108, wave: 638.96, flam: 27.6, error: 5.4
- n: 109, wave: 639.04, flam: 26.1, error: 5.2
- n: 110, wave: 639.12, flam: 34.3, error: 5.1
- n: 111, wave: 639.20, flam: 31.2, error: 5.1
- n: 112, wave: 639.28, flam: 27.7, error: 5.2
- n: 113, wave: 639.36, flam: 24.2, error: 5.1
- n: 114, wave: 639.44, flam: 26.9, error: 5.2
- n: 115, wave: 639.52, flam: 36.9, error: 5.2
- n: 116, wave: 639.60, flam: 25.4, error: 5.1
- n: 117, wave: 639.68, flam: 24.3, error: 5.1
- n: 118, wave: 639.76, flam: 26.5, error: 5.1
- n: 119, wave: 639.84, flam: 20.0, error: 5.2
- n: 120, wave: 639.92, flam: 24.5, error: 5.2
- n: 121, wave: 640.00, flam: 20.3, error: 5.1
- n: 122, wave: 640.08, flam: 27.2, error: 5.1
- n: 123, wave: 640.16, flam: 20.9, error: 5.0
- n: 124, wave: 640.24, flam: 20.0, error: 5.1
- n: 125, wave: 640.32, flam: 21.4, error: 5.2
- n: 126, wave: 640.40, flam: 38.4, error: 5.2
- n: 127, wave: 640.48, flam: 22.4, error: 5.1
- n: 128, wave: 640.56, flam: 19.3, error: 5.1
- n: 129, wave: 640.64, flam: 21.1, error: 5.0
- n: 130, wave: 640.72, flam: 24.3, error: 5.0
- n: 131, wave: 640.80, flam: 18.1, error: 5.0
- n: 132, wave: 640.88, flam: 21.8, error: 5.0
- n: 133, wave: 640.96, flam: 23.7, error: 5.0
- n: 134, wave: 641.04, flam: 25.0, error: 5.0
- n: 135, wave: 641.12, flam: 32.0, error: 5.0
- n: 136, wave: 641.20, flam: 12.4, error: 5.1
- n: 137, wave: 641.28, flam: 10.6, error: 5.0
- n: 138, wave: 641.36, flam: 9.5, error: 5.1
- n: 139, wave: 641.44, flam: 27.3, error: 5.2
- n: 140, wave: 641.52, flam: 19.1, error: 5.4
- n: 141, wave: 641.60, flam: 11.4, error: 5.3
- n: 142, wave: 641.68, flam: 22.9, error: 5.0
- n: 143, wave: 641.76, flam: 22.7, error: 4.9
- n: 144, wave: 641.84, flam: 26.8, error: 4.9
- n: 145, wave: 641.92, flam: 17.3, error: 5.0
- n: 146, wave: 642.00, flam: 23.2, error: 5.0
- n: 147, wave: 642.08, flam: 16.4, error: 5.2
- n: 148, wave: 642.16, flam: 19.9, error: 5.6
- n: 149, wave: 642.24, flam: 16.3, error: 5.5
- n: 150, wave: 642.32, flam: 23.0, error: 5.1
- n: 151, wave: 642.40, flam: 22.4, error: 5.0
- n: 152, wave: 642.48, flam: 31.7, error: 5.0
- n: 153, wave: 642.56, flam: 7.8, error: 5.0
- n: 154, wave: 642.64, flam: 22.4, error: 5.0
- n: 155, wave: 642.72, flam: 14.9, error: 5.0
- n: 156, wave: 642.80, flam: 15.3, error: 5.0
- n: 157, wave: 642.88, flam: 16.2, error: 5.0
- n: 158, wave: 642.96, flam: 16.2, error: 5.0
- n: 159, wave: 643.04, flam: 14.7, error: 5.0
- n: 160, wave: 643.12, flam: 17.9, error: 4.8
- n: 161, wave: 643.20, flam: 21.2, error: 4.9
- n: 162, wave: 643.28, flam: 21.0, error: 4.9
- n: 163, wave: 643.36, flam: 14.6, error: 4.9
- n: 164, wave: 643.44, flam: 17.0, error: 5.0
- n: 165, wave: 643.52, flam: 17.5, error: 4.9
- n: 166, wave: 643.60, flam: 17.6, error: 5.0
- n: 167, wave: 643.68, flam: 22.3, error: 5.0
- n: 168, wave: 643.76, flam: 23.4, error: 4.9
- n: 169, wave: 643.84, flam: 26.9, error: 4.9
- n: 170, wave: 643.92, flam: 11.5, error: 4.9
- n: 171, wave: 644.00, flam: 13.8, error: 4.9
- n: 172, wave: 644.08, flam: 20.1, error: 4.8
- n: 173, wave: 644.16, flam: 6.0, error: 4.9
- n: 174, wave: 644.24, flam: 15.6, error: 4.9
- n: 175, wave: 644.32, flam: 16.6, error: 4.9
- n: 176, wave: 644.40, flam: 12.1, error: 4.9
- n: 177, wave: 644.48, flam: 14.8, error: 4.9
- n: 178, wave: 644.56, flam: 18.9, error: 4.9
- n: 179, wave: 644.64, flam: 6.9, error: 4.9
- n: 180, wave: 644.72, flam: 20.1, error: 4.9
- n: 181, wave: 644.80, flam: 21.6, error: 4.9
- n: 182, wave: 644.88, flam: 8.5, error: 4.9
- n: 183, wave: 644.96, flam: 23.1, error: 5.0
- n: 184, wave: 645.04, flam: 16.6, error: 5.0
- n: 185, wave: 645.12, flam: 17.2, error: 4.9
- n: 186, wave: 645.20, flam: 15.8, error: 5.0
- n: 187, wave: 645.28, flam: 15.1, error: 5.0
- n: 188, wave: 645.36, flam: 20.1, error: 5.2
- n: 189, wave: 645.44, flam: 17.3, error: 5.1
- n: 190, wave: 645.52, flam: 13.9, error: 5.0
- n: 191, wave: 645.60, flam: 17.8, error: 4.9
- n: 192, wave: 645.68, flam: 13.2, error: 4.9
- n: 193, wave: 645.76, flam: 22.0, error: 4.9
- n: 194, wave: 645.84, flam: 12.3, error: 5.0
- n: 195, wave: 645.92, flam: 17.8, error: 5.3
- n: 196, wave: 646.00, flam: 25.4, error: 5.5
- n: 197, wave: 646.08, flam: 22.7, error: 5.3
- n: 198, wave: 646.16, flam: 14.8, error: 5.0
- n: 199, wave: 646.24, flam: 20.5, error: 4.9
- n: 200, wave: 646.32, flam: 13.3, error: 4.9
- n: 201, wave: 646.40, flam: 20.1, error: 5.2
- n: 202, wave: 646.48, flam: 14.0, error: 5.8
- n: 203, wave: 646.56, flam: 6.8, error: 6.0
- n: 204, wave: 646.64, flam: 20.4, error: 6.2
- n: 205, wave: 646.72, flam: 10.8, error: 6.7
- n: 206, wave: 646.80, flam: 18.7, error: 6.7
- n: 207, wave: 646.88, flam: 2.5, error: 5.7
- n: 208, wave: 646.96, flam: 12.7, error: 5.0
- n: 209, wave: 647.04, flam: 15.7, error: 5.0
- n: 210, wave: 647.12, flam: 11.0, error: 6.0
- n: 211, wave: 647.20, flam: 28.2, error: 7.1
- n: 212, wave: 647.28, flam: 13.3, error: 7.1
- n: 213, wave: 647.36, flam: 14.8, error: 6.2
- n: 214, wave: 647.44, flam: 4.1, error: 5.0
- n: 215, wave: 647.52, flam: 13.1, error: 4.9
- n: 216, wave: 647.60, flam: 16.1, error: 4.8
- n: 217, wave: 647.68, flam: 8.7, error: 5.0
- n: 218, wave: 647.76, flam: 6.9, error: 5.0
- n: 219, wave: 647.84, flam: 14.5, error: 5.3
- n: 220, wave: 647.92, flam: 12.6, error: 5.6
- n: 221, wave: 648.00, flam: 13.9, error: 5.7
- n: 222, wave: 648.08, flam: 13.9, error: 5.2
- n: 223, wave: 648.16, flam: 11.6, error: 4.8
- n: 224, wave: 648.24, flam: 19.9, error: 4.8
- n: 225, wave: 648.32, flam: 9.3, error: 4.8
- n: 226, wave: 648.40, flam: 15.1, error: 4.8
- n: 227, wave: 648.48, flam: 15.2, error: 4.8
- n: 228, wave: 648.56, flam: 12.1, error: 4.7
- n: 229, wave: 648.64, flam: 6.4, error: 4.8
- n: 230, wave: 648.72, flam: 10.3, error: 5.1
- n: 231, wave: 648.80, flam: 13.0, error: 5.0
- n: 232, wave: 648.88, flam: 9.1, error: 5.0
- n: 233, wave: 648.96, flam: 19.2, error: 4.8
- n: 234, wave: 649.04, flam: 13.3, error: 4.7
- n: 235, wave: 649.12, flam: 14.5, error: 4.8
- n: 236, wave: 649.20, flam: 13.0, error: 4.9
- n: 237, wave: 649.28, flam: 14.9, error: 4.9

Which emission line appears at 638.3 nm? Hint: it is C III] 1909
